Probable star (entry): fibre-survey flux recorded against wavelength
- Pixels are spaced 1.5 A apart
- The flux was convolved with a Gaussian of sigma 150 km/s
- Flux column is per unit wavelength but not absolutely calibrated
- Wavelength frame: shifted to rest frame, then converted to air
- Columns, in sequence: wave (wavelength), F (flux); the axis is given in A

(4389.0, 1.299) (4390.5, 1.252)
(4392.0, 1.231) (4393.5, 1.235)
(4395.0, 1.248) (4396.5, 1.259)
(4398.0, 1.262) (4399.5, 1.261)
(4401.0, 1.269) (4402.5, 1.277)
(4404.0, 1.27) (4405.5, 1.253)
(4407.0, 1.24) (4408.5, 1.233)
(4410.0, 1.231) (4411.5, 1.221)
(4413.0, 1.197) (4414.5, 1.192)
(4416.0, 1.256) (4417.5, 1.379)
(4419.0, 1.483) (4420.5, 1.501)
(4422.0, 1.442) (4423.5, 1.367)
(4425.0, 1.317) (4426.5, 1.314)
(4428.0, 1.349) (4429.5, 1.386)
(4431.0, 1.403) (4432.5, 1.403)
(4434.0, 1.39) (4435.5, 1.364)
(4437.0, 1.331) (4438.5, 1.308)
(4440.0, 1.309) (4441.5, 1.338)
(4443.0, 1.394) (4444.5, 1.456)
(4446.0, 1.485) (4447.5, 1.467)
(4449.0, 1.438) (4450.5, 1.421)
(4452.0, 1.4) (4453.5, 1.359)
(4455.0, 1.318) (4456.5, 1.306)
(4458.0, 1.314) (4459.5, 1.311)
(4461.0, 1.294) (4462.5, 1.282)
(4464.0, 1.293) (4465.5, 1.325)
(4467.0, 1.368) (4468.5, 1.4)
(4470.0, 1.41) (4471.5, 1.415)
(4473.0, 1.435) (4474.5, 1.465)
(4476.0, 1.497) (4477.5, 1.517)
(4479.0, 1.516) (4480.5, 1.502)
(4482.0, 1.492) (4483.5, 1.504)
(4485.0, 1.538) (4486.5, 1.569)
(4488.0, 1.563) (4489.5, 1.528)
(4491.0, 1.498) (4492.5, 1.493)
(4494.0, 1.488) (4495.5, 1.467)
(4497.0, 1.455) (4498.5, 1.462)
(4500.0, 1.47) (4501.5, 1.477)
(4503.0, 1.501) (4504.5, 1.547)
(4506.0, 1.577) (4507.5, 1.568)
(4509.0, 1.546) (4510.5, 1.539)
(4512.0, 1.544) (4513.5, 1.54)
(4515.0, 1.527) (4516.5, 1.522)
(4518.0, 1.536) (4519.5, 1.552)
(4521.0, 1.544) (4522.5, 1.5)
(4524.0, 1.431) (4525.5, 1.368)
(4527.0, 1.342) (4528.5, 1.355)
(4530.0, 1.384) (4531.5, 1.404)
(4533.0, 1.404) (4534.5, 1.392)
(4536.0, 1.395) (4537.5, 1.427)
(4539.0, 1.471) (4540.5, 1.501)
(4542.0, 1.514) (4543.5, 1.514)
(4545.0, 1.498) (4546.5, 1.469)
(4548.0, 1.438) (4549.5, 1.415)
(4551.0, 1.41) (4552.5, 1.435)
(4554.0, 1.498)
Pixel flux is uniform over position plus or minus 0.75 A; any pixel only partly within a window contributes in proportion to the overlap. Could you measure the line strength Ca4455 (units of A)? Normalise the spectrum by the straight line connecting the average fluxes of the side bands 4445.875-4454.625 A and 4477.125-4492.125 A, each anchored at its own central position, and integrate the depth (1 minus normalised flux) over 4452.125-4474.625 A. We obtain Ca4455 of 1.7 A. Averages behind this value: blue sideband 1.42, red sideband 1.52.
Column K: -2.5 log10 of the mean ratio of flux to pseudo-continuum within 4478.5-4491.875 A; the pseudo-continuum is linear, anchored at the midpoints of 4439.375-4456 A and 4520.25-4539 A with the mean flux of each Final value -0.09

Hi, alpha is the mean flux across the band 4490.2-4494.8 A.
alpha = 1.49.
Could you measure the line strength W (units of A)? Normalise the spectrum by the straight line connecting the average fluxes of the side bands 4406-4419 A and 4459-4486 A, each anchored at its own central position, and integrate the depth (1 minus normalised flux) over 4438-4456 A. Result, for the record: -0.5 A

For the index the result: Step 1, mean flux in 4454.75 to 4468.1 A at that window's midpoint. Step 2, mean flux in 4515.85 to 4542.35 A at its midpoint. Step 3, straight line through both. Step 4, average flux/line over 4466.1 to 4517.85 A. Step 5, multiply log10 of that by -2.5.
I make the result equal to -0.09 mag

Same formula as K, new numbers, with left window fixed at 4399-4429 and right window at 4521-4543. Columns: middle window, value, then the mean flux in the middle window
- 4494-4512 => -0.09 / 1.51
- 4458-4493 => -0.06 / 1.44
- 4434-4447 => -0.04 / 1.38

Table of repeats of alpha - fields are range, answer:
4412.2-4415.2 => 1.19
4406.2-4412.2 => 1.23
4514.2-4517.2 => 1.52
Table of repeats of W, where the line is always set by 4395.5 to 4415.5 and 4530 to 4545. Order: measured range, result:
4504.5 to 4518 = -1.3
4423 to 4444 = -1.1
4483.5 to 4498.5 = -1.5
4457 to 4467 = 0.2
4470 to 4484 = -1.3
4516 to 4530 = -0.3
